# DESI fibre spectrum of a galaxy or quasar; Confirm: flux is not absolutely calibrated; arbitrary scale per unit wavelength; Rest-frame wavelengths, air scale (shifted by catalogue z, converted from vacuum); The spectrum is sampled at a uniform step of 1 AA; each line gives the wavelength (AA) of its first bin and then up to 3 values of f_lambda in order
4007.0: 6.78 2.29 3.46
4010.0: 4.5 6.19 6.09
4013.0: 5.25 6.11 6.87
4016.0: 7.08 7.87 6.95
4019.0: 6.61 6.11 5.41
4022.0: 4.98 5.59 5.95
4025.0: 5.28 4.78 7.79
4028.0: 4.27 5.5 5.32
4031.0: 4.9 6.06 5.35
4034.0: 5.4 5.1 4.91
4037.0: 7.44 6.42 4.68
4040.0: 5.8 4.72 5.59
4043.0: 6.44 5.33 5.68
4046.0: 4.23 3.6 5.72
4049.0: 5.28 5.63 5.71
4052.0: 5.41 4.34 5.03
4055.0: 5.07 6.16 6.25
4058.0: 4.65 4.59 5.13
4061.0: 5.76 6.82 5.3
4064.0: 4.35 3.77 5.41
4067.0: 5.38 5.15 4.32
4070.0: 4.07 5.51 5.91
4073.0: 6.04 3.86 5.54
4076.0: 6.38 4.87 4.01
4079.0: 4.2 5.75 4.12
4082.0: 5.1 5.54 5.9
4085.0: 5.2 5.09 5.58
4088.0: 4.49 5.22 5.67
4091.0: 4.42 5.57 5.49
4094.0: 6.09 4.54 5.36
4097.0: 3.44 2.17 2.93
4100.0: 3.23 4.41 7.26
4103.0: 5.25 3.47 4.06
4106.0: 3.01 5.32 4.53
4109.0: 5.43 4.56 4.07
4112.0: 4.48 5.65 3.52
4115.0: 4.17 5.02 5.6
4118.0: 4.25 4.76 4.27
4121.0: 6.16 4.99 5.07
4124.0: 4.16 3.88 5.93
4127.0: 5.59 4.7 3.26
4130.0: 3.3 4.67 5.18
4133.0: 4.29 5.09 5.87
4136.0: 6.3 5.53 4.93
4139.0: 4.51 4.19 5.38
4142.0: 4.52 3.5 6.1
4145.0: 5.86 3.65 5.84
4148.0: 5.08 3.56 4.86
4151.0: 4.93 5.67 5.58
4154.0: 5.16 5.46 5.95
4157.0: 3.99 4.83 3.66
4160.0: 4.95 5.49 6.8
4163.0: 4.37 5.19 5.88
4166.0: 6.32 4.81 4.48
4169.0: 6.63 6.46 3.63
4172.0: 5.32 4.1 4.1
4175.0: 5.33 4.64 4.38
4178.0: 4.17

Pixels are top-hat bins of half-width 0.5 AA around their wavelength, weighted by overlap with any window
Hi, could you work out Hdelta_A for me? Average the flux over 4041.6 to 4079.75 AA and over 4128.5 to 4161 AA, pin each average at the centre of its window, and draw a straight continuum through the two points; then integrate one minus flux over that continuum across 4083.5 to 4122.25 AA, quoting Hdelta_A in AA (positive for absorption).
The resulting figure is 2.2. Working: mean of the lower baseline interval 5.17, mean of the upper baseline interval 4.87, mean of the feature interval 4.73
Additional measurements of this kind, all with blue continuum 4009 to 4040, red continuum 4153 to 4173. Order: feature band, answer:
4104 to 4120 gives 2.7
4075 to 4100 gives 3.0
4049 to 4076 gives 2.0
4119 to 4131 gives 1.6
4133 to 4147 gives 0.7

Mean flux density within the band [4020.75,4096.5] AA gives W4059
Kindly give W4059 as 5.28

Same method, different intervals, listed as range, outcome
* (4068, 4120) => 4.79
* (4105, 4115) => 4.47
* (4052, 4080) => 5.12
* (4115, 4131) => 4.71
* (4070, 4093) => 5.16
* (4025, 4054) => 5.4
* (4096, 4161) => 4.71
